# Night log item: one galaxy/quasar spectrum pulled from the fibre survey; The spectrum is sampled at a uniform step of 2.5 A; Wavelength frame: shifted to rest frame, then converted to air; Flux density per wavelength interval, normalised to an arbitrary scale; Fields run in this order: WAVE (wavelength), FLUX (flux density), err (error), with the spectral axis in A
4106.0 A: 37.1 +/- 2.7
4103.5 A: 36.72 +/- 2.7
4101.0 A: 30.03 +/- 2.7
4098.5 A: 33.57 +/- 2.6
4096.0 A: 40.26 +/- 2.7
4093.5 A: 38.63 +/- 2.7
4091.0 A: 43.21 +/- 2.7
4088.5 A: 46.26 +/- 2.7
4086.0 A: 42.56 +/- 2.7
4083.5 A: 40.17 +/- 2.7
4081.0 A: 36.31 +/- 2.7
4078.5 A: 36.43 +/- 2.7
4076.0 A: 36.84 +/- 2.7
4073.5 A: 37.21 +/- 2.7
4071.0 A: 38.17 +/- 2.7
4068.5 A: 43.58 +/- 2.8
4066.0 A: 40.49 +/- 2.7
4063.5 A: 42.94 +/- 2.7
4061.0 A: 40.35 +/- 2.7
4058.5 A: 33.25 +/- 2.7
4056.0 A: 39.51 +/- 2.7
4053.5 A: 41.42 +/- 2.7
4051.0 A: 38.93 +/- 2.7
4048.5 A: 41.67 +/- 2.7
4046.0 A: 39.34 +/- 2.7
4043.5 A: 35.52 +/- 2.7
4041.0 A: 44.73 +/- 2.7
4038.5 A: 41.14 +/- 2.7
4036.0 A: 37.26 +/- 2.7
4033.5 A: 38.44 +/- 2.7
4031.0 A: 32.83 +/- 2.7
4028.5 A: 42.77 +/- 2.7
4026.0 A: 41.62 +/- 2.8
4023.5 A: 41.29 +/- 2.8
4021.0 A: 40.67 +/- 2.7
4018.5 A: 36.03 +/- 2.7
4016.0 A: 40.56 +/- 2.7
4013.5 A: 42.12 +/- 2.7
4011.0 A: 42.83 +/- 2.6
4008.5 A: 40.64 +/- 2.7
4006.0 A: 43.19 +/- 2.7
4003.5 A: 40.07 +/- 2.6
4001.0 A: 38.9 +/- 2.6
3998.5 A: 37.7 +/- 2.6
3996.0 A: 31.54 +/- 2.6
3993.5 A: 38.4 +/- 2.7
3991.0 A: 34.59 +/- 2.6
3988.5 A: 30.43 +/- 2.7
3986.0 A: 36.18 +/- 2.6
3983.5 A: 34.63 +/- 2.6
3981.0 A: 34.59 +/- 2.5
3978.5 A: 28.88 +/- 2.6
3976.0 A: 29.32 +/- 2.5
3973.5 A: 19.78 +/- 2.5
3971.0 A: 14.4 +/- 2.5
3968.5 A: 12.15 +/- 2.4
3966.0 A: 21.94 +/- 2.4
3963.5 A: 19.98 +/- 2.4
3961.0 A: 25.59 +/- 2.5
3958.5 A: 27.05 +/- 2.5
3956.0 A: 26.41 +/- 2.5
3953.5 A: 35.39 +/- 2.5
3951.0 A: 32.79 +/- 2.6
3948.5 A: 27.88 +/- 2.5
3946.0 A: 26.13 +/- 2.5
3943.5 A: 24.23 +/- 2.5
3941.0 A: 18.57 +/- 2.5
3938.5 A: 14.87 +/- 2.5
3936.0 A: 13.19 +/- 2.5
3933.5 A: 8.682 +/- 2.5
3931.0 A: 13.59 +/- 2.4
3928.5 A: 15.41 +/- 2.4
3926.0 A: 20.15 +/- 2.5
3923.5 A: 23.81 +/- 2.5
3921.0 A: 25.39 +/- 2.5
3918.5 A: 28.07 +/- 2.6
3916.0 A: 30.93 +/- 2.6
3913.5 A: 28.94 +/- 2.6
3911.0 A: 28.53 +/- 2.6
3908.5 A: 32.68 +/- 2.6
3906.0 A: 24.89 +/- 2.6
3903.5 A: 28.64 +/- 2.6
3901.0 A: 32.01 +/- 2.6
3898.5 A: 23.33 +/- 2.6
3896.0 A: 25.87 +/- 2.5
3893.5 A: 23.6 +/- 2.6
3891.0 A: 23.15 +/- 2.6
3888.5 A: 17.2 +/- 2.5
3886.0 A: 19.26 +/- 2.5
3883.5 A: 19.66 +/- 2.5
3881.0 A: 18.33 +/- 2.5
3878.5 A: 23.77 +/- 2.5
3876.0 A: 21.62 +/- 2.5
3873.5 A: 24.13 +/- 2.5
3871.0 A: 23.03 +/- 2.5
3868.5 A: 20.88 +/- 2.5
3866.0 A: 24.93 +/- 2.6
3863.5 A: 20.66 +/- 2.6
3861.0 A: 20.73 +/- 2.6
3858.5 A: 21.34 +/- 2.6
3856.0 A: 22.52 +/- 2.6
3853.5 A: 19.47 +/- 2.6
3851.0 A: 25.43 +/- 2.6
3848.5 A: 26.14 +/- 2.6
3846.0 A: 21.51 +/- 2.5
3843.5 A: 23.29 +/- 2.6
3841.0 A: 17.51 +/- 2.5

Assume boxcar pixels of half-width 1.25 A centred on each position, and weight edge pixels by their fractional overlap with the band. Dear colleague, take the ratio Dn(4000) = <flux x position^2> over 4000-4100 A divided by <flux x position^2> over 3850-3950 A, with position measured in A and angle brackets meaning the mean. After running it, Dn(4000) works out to 1.9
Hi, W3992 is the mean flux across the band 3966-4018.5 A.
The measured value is 33.3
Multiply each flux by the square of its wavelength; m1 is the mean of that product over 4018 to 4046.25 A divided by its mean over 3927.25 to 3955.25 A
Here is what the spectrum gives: 1.95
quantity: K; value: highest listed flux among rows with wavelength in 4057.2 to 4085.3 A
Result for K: 43.58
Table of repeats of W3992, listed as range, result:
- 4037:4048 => 40.2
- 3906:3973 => 23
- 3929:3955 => 21.4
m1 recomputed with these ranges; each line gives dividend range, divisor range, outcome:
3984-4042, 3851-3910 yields 1.79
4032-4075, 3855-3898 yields 1.98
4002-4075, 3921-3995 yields 1.69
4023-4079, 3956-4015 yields 1.29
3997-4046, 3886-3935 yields 1.77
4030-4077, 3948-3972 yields 1.69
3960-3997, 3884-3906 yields 1.19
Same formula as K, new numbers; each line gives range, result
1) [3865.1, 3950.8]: 32.68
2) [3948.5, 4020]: 43.19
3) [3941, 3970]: 35.39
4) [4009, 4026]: 42.83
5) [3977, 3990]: 36.18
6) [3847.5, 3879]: 26.14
